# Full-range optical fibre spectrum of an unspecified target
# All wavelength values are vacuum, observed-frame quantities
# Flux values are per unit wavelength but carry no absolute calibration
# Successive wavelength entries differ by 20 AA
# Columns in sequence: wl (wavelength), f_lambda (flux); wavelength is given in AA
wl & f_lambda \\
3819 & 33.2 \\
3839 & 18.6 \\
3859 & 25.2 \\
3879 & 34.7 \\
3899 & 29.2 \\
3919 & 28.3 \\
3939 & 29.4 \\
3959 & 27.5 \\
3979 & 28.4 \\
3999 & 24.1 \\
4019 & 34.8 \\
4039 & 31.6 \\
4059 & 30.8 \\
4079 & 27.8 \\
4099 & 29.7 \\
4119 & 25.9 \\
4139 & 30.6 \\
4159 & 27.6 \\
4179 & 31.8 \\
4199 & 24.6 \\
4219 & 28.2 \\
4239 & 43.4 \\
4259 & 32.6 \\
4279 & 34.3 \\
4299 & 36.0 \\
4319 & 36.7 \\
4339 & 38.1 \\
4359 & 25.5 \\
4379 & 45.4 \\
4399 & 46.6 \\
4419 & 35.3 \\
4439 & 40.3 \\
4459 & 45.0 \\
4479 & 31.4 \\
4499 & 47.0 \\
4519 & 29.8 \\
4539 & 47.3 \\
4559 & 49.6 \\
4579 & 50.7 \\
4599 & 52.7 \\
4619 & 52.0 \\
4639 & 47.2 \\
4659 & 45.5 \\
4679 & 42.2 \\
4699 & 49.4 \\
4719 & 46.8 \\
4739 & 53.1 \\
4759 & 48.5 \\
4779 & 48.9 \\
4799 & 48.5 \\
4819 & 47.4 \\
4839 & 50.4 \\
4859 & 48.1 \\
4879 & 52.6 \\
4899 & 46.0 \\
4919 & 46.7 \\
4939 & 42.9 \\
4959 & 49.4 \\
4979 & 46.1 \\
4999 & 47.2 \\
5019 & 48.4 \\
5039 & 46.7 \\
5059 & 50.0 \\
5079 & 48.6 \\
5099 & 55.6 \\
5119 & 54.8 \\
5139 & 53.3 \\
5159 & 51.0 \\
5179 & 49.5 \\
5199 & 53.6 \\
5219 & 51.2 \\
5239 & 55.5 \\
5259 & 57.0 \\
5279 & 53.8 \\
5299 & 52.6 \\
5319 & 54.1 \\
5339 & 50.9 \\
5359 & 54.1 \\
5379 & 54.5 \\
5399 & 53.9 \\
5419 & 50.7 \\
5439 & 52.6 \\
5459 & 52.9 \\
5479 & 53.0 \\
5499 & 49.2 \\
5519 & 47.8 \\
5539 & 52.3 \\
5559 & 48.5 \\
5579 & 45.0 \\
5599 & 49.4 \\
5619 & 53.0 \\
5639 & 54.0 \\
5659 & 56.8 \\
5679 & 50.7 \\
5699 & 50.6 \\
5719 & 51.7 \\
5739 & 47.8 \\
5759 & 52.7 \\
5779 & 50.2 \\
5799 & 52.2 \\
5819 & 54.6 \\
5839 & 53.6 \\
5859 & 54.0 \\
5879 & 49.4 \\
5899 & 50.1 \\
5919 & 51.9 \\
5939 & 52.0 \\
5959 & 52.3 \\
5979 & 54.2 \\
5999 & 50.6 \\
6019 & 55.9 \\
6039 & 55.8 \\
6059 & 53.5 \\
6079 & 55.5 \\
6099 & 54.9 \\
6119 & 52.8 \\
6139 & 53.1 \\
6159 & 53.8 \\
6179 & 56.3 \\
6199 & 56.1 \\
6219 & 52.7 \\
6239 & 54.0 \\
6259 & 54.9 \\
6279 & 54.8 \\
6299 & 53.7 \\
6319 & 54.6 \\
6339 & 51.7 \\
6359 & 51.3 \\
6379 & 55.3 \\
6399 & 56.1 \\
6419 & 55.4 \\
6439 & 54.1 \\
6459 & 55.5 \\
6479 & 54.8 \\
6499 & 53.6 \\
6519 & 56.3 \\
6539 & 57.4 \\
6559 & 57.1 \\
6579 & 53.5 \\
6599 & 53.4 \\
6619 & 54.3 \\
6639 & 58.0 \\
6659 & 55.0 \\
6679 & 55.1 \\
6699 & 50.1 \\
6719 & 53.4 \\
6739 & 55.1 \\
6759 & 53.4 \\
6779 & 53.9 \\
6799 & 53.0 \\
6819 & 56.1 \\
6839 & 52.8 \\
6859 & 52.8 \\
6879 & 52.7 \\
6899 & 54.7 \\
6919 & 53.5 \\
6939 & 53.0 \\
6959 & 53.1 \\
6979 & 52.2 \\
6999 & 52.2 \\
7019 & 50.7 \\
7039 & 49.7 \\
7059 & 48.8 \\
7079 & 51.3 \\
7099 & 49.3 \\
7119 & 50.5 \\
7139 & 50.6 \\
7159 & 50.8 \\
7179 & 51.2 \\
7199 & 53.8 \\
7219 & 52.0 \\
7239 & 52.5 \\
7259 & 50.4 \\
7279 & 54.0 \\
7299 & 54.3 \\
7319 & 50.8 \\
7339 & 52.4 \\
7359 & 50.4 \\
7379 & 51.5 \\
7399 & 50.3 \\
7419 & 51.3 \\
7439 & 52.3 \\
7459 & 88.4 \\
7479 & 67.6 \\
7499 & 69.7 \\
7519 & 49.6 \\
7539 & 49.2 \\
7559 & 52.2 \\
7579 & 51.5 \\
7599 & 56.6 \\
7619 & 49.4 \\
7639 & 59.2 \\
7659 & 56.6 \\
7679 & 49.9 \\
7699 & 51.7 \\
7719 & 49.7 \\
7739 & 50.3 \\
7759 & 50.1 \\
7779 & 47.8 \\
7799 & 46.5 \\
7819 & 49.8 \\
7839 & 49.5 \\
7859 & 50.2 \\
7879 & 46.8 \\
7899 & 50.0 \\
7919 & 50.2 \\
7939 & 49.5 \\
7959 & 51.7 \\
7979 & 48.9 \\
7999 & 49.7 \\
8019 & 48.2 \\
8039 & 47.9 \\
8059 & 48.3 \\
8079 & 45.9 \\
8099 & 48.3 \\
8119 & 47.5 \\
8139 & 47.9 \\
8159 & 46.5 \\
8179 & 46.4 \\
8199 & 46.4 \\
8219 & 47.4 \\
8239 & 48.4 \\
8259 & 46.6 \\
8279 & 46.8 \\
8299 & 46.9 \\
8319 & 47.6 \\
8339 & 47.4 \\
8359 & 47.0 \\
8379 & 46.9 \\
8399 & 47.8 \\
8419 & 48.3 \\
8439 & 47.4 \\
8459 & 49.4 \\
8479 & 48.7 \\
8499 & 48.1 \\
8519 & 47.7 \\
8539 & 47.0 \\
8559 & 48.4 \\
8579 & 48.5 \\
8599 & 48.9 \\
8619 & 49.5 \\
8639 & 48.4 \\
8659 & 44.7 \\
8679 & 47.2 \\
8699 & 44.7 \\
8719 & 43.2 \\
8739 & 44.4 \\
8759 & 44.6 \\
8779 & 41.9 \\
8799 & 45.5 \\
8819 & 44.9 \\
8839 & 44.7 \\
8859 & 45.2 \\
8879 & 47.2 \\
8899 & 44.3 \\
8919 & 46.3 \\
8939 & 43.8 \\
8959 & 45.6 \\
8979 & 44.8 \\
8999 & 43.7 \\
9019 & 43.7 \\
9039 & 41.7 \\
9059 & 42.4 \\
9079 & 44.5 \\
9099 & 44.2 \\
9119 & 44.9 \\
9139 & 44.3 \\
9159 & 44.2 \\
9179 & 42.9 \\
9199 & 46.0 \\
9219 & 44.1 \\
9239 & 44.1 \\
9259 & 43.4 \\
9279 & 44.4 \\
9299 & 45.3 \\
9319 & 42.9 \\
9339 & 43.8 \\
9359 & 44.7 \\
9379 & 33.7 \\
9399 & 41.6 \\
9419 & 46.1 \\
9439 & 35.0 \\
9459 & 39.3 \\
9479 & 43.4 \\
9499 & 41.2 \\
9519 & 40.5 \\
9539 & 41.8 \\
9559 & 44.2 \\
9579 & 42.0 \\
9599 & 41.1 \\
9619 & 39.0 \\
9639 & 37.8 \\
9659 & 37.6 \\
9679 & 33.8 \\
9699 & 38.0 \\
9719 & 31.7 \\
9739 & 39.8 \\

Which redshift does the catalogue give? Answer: 0.138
